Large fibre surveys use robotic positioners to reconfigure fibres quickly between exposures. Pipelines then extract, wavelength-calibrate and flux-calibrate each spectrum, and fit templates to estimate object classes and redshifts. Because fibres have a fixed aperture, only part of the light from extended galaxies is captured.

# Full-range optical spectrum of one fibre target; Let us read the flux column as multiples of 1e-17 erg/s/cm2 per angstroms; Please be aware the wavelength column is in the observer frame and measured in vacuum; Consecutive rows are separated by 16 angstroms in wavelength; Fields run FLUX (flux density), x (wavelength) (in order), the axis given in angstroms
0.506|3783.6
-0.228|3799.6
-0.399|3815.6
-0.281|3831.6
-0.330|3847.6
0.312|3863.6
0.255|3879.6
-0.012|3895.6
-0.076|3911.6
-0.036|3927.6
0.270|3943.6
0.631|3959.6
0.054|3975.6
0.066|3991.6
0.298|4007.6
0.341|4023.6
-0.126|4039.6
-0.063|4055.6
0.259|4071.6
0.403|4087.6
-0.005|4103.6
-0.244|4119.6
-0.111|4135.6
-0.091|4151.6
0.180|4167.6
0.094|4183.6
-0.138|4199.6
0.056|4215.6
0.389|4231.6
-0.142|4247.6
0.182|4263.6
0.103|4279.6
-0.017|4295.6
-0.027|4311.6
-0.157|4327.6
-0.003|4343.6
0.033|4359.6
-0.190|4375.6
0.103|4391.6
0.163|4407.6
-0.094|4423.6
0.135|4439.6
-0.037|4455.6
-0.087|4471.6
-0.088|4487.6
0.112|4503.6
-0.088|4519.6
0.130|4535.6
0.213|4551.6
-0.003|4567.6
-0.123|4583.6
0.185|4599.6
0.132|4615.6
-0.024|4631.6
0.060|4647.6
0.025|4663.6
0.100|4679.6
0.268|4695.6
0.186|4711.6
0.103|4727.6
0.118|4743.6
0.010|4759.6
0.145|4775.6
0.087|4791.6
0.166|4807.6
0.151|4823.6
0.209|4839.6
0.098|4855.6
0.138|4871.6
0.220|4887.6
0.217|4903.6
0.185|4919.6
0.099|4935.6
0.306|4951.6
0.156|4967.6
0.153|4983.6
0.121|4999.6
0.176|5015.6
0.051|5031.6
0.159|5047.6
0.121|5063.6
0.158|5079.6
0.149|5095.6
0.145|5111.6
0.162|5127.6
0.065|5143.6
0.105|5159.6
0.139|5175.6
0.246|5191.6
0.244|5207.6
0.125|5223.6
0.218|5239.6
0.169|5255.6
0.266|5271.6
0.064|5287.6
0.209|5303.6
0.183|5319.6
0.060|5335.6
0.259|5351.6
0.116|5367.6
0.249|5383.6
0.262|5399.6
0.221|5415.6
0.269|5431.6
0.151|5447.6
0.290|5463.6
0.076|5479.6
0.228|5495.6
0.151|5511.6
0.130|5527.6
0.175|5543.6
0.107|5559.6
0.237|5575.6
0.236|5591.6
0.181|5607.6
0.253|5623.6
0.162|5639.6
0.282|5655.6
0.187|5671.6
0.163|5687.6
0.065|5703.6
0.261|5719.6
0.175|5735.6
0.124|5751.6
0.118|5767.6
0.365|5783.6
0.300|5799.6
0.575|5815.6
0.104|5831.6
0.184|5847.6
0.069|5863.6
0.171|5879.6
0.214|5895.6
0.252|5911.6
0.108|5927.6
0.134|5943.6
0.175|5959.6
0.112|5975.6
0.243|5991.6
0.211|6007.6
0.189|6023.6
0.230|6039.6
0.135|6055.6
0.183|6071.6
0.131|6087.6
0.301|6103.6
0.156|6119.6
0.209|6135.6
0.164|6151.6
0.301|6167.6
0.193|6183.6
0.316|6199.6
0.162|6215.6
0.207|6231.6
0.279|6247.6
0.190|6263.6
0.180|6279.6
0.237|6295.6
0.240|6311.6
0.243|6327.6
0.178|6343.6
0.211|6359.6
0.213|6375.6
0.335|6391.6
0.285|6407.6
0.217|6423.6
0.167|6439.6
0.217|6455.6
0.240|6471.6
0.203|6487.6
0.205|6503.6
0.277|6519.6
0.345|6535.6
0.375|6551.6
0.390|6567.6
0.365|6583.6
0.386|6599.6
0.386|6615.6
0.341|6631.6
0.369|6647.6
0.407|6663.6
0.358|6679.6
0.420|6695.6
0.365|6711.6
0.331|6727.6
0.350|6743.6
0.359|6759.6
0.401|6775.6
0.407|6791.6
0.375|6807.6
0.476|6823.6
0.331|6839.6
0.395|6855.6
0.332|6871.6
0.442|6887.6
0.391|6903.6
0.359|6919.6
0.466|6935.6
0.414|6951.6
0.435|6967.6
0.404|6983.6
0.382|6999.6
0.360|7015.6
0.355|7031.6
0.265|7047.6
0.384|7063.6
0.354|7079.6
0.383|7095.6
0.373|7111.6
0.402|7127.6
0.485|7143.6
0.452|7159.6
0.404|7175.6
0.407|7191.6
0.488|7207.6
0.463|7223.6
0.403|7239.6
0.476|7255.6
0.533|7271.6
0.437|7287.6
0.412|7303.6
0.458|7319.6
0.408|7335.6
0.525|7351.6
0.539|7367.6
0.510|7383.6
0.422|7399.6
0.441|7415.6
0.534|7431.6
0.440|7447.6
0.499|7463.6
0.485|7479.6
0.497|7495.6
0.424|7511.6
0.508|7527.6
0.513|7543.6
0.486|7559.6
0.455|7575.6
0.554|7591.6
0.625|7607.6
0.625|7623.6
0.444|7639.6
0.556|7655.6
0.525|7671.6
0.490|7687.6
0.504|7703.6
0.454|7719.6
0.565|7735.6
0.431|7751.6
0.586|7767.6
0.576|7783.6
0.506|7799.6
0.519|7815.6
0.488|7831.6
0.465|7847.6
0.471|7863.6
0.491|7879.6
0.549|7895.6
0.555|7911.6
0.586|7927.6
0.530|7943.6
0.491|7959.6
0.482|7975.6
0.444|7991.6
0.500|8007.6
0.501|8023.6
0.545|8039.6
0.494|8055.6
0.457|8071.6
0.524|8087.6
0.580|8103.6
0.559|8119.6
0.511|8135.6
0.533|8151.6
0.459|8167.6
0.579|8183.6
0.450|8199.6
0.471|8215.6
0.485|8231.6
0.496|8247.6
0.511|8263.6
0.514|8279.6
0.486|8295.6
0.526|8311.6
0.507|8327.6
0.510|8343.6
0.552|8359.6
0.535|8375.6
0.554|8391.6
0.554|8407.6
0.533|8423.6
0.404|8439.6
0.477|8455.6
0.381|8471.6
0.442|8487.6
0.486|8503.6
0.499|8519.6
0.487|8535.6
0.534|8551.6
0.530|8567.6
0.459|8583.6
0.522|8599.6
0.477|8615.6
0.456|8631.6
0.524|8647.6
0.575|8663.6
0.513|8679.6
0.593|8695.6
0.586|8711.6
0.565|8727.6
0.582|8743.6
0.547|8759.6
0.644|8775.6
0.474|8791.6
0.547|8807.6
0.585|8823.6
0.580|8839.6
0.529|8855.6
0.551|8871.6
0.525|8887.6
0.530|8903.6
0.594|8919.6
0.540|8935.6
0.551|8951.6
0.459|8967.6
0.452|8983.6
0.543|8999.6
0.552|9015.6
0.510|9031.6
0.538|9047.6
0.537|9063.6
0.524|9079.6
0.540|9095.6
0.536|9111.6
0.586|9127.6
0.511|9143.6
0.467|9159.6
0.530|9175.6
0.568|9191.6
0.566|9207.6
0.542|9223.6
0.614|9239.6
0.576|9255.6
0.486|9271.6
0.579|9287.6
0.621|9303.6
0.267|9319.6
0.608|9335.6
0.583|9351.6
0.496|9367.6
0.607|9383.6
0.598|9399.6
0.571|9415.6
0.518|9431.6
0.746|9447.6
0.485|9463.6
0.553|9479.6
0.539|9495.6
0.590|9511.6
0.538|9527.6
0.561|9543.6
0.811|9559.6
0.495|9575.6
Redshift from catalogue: 0.637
